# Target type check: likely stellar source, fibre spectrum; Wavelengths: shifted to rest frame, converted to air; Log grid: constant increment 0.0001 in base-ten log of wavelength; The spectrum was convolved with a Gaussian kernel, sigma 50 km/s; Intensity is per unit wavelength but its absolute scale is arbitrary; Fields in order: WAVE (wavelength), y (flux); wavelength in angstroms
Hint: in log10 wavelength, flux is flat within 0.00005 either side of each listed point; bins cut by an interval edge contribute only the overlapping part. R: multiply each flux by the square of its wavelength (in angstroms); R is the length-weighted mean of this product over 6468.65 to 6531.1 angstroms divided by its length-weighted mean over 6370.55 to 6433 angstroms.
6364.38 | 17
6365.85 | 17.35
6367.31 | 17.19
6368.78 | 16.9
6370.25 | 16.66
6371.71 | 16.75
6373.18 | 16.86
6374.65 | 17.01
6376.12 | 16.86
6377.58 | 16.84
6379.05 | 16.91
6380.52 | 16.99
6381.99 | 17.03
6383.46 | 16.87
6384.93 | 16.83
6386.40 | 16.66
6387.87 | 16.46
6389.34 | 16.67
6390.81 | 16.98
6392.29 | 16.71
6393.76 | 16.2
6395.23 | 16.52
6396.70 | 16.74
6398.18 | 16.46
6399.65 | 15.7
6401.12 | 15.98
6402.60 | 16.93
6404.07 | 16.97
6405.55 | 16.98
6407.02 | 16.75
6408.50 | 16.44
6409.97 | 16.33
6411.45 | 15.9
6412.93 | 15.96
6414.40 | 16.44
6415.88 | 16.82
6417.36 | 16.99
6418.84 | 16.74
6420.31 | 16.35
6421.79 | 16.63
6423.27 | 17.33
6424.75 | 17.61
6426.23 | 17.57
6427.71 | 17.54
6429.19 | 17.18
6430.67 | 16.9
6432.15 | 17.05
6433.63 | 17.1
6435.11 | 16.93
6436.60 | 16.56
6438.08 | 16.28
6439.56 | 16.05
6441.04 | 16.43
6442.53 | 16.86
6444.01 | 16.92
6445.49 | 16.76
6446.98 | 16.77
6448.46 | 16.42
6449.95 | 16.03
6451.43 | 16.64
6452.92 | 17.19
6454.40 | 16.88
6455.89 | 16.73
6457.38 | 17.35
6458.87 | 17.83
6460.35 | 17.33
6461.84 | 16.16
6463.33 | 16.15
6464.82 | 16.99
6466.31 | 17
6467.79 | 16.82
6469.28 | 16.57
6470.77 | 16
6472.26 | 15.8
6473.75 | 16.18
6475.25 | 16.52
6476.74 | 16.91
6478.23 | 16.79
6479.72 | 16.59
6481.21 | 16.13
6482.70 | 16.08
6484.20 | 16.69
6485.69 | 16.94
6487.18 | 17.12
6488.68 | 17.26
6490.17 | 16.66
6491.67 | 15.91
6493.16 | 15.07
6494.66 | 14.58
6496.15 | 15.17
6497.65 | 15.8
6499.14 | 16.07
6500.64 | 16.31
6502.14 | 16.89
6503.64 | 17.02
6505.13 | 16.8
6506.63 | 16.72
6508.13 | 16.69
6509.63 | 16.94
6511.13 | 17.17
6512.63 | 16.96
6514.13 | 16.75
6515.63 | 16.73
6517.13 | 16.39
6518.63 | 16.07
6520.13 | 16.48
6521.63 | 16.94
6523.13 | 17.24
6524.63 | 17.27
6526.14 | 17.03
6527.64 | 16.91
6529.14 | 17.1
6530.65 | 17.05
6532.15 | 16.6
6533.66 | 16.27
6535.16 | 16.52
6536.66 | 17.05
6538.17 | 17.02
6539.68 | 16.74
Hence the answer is 1.02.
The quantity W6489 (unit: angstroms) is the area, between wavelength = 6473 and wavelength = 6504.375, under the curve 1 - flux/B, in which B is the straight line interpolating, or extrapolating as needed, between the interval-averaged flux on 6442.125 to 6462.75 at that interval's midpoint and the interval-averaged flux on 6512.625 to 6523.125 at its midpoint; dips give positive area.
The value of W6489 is 0.8 angstroms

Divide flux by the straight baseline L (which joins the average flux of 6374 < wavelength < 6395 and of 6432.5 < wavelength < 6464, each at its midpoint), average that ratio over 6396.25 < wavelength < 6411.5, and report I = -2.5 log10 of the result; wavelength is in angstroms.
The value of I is 0.018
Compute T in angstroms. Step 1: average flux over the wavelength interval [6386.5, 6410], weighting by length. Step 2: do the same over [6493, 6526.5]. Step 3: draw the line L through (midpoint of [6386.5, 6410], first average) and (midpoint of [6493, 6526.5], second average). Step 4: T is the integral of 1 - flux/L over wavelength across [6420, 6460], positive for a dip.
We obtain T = -0.9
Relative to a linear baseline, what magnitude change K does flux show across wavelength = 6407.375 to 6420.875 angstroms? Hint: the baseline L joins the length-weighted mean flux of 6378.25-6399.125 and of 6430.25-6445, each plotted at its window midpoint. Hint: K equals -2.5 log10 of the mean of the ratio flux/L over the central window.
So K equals 0.02 mag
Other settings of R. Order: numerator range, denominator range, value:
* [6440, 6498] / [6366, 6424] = 1.01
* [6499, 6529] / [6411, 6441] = 1.03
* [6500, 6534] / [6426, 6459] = 1.02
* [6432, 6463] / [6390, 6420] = 1.03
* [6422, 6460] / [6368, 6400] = 1.03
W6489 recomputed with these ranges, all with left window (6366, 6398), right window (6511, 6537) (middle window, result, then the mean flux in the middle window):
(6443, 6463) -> 0.0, 16.8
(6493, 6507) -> 0.6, 16.1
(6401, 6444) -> 0.1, 16.8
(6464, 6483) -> 0.3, 16.5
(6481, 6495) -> 0.4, 16.3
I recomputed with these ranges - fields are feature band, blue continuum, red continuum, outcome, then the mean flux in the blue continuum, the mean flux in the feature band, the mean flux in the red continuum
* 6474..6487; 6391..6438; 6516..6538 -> 0.01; 16.7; 16.6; 16.8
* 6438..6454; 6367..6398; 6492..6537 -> 0.00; 16.8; 16.6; 16.5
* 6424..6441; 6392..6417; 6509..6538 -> -0.03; 16.5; 17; 16.8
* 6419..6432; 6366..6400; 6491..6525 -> -0.03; 16.8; 17.1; 16.4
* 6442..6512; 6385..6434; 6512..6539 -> 0.01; 16.7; 16.6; 16.8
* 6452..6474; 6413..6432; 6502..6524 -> 0.01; 17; 16.7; 16.8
